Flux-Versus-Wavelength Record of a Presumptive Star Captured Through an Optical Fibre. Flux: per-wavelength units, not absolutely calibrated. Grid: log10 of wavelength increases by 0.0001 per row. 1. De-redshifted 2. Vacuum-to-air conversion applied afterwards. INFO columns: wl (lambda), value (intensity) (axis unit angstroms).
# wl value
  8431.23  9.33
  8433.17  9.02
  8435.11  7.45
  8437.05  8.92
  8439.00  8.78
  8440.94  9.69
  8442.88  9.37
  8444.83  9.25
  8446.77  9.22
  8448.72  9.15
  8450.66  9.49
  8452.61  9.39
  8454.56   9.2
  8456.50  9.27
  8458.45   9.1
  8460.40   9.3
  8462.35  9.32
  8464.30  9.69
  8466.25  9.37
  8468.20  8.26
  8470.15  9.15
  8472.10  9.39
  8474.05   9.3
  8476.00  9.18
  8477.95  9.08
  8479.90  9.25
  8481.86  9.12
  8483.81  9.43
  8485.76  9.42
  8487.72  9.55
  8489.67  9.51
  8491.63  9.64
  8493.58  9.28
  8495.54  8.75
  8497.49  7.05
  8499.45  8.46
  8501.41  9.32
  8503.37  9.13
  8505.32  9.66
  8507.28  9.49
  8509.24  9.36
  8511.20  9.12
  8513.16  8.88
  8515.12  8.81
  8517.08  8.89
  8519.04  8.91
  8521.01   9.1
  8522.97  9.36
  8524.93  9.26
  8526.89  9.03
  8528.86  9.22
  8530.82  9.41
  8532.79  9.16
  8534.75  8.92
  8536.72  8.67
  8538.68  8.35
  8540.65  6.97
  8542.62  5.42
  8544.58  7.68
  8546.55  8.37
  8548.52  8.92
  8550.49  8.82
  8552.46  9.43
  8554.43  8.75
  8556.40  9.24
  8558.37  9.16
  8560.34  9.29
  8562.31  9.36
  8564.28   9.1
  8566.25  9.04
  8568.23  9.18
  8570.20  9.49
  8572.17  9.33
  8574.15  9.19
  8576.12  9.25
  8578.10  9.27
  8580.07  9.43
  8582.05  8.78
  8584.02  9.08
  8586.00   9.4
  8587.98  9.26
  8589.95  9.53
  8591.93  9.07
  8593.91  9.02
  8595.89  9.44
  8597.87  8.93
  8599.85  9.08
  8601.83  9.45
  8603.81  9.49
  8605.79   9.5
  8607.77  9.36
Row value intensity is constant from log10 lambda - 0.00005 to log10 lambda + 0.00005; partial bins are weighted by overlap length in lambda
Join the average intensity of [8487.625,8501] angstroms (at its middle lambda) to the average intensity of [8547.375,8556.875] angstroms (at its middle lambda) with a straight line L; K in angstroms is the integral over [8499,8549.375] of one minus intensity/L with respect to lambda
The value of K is 0.96 angstroms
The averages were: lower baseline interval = 8.87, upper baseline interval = 9.01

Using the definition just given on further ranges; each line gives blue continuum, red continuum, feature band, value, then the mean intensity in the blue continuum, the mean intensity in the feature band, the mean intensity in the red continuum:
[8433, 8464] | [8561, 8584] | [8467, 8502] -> 0.4 angstroms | 9.13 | 9.06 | 9.22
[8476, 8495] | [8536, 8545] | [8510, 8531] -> -2.6 angstroms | 9.34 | 9.08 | 7.37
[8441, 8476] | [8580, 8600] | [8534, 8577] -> 2.2 angstroms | 9.26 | 8.72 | 9.18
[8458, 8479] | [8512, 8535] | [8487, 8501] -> 0.4 angstroms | 9.2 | 8.9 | 9.08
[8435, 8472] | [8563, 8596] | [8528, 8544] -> 1.7 angstroms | 9.17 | 8.25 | 9.22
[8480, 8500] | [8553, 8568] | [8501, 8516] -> -0.3 angstroms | 9.04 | 9.22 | 9.14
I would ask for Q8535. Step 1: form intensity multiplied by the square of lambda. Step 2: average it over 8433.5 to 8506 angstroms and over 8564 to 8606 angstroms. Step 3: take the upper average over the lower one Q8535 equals 1.0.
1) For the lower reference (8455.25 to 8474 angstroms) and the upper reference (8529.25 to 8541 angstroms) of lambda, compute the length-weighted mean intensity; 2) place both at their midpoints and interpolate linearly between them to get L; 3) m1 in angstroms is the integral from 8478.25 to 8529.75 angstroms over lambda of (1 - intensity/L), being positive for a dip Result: -1.1 angstroms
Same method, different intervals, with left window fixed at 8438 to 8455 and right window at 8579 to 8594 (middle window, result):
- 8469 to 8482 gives 0.1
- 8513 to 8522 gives 0.3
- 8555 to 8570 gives 0.0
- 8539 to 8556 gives 2.1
